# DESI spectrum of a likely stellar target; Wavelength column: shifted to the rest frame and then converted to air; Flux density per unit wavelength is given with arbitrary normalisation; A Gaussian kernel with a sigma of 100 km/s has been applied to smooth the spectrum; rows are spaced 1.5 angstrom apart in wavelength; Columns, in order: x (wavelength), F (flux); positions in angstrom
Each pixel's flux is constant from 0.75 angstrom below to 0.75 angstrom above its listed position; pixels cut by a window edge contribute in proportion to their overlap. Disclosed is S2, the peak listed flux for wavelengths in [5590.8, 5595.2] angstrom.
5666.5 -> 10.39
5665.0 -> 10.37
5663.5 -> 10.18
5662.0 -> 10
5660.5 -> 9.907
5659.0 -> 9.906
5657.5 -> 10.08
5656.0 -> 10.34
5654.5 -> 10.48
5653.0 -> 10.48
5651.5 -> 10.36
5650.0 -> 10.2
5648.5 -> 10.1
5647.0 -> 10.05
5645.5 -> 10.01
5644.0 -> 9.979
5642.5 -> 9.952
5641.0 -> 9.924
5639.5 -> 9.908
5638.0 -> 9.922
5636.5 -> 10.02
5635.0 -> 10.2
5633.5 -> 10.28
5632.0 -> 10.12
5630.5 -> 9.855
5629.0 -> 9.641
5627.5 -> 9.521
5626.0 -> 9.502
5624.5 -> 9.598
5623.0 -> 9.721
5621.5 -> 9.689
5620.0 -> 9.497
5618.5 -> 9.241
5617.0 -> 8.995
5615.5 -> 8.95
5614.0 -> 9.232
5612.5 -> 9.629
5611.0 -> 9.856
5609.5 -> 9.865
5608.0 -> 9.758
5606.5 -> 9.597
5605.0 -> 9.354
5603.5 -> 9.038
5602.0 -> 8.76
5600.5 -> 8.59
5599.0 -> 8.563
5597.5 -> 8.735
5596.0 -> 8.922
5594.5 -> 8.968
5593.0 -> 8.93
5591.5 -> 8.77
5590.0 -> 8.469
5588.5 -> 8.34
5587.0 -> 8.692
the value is 8.968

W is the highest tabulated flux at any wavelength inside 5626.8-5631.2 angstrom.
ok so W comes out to 9.855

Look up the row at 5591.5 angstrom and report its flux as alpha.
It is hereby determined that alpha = 8.77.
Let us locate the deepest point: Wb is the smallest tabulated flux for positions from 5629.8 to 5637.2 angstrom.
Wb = 9.855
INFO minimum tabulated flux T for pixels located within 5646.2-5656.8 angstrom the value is 10.05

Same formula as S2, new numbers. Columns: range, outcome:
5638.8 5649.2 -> 10.1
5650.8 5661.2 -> 10.48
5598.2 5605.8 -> 9.354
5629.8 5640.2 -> 10.28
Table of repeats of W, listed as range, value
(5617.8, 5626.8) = 9.721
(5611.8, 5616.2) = 9.629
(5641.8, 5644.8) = 9.979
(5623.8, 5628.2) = 9.598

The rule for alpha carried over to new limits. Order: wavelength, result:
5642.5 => 9.952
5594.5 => 8.968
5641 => 9.924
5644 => 9.979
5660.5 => 9.907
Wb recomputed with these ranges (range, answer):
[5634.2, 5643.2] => 9.908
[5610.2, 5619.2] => 8.95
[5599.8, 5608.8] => 8.59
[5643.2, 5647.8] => 9.979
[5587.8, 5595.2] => 8.34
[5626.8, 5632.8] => 9.521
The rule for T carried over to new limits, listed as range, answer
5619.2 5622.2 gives 9.497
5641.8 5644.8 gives 9.952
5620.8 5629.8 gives 9.502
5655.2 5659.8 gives 9.906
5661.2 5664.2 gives 10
